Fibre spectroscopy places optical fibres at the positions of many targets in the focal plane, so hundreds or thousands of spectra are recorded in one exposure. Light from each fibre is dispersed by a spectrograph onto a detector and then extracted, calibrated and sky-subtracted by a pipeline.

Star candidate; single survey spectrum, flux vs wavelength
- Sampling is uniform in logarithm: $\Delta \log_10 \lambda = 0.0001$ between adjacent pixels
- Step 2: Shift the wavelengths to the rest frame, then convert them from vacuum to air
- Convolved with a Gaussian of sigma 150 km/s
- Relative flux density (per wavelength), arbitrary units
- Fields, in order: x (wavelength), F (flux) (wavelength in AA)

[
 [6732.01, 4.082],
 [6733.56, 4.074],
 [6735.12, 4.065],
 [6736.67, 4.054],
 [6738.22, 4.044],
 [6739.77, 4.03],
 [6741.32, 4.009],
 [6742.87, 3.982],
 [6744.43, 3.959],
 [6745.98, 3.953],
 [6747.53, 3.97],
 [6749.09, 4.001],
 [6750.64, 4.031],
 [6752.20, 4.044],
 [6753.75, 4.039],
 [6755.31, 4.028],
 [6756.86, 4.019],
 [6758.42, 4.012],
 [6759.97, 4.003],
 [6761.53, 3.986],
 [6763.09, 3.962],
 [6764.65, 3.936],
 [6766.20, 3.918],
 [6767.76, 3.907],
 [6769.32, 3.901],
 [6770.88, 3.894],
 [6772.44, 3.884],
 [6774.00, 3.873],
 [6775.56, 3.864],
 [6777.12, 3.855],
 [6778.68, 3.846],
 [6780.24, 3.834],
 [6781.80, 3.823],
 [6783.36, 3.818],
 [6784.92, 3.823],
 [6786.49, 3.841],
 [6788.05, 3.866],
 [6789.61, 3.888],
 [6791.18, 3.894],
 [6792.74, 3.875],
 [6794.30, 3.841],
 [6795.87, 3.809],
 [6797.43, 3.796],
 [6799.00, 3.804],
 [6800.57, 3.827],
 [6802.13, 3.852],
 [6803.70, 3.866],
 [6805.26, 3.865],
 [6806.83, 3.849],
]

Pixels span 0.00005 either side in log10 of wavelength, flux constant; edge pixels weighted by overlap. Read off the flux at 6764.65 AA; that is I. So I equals 3.936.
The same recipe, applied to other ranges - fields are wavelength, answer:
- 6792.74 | 3.875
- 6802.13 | 3.852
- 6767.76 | 3.907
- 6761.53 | 3.986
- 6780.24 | 3.834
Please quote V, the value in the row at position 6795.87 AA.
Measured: 3.809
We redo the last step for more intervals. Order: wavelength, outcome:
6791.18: 3.894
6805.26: 3.865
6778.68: 3.846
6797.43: 3.796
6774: 3.873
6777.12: 3.855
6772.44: 3.884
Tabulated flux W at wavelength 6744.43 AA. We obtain 3.959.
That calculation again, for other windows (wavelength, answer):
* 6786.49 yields 3.841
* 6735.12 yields 4.065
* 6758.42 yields 4.012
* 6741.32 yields 4.009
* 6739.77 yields 4.03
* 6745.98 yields 3.953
